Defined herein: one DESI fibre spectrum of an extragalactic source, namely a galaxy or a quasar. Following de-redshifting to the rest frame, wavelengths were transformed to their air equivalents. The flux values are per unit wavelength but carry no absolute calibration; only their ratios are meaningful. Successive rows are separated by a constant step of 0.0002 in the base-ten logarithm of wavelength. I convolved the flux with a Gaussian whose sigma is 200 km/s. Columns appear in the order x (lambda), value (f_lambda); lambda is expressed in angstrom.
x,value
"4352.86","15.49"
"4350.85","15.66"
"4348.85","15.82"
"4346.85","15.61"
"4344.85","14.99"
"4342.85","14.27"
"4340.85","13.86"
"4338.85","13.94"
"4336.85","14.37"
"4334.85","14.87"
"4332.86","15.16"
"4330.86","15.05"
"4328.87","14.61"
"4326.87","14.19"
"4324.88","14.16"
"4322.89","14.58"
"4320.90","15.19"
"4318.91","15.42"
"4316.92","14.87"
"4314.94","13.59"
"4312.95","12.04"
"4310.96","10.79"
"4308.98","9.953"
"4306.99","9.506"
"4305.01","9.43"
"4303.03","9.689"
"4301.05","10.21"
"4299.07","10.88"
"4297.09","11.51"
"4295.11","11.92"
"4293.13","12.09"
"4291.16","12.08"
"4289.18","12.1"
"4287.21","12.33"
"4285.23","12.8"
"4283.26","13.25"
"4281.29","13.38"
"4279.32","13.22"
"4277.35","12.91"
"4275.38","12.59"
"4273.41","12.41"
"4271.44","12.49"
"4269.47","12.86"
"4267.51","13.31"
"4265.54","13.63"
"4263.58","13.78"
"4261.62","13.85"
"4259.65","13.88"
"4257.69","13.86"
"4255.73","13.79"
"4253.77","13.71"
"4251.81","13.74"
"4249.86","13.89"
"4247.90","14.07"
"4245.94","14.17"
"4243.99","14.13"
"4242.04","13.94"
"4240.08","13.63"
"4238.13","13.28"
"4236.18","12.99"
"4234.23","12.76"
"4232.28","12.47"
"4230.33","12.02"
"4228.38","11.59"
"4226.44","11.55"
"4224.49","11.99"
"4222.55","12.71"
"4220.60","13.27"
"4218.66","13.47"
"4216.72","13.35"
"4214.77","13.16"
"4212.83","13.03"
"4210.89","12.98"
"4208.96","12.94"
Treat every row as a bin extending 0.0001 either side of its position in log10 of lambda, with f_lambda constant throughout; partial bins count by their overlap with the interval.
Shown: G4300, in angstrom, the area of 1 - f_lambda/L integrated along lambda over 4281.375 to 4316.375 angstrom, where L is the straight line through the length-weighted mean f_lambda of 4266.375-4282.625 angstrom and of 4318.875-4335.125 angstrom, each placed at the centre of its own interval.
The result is 5.7 angstrom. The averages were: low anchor 12.9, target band 11.5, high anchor 14.8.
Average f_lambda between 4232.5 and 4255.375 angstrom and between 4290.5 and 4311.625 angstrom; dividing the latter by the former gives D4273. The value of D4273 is 0.79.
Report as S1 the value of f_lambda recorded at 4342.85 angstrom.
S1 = 14.27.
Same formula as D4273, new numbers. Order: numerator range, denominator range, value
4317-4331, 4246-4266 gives 1.06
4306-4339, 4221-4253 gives 1.05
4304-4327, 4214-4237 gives 1.01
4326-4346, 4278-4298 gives 1.16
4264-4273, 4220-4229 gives 1.07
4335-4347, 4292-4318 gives 1.28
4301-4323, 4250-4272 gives 0.89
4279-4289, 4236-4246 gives 0.94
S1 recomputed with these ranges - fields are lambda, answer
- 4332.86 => 15.16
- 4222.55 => 12.71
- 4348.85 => 15.82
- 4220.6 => 13.27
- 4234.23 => 12.76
